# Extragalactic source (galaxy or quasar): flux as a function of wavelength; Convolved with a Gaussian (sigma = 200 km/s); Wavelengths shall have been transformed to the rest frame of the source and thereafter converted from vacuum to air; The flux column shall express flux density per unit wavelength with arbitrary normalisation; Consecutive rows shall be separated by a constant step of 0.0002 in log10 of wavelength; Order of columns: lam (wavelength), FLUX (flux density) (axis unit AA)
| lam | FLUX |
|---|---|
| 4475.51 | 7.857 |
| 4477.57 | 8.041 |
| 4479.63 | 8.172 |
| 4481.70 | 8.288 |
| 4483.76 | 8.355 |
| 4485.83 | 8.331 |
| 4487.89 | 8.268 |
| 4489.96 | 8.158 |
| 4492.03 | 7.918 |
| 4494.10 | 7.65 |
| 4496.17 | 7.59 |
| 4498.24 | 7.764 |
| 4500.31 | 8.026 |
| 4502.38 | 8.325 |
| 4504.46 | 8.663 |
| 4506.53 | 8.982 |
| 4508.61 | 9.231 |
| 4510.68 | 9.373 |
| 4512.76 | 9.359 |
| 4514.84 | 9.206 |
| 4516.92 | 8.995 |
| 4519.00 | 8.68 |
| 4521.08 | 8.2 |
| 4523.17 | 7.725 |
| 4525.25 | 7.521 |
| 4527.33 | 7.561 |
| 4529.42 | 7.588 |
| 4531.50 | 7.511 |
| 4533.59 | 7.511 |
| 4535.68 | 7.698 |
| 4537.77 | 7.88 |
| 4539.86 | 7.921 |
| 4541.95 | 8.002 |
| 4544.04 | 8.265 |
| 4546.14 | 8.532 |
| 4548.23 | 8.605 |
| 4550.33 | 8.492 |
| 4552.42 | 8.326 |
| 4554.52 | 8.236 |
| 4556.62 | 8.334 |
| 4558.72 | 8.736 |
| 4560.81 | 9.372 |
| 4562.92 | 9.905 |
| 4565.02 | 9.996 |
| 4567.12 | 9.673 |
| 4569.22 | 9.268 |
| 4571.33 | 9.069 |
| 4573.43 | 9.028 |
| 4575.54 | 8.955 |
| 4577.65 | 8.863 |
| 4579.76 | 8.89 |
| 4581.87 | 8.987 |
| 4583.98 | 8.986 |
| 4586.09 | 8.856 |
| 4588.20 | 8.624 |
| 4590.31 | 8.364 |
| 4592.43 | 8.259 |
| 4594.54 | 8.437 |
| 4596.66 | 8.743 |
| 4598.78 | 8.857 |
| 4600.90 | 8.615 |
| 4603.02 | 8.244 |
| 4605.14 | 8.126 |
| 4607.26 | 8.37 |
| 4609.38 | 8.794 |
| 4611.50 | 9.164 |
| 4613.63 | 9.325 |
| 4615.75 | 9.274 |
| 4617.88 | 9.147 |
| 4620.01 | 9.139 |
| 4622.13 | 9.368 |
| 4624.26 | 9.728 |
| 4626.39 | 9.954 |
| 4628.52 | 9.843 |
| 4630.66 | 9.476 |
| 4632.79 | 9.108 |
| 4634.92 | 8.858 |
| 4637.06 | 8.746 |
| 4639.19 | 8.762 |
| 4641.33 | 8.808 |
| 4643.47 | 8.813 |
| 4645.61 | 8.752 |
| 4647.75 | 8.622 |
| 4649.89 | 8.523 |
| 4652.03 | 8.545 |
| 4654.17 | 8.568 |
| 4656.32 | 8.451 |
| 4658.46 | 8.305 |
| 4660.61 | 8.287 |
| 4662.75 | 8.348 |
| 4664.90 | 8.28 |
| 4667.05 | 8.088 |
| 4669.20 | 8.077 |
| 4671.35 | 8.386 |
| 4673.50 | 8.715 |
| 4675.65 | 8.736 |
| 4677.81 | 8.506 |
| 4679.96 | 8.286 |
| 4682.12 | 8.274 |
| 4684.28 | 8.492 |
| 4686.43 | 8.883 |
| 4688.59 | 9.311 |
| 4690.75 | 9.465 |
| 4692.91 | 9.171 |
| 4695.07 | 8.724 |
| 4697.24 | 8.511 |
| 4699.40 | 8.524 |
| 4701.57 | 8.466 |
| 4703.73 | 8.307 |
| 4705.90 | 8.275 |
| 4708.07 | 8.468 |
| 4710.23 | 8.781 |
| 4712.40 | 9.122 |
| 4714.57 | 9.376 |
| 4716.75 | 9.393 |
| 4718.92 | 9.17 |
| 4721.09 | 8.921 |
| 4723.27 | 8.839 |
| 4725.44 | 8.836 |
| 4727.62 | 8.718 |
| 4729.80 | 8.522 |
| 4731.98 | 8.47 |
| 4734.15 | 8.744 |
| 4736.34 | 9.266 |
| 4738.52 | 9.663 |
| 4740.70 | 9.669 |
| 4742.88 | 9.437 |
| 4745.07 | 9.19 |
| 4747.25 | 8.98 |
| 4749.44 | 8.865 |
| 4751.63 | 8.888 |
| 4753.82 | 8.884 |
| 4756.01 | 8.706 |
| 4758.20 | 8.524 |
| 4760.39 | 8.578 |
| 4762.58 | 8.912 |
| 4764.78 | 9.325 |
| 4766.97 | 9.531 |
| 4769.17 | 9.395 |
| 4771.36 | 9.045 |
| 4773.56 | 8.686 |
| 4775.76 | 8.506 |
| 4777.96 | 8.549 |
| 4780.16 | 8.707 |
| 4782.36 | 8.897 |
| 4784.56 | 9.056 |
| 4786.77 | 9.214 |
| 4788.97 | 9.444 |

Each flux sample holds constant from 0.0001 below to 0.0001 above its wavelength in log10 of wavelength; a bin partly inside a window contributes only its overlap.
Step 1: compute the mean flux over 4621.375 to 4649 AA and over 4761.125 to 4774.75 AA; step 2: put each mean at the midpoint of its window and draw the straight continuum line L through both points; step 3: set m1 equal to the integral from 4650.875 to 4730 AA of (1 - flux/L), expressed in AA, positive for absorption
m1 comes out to 4.1 AA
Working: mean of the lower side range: 9.13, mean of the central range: 8.65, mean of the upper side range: 9.13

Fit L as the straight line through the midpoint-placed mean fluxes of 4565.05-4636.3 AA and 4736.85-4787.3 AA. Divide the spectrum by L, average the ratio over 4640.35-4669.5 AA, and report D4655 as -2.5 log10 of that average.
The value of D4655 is 0.07 mag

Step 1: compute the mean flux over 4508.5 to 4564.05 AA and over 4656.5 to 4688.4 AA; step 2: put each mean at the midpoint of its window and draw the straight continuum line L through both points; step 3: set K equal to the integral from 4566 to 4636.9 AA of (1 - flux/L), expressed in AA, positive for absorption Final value -4.8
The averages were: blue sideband 8.39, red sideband 8.43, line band 8.98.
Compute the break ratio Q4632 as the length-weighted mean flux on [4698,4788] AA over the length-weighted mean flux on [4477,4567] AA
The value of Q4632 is 1.1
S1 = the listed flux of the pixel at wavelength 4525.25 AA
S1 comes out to 7.521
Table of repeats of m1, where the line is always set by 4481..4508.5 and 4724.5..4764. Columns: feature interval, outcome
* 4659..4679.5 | 0.8 AA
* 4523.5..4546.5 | 1.5 AA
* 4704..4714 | 0.2 AA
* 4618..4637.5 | -1.7 AA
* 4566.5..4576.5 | -0.9 AA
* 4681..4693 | -0.2 AA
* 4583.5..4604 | -0.2 AA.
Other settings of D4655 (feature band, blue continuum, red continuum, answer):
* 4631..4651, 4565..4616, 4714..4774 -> 0.012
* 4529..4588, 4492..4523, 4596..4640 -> 0.016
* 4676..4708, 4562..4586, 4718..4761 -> 0.046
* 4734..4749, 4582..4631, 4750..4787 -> -0.046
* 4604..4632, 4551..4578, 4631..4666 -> -0.051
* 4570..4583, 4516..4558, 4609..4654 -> -0.058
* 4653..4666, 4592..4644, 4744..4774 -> 0.075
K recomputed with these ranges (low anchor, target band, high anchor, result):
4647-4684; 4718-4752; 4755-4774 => -0.8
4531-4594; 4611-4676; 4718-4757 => -0.3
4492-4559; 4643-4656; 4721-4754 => 0.1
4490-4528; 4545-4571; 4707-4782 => -1.4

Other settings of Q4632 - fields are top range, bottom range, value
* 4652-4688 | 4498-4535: 1.01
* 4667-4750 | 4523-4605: 1.03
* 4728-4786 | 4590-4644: 1.00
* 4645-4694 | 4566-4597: 0.97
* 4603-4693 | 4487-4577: 1.04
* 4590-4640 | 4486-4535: 1.09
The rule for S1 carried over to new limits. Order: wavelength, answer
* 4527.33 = 7.561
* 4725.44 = 8.836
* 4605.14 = 8.126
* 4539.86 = 7.921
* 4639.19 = 8.762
